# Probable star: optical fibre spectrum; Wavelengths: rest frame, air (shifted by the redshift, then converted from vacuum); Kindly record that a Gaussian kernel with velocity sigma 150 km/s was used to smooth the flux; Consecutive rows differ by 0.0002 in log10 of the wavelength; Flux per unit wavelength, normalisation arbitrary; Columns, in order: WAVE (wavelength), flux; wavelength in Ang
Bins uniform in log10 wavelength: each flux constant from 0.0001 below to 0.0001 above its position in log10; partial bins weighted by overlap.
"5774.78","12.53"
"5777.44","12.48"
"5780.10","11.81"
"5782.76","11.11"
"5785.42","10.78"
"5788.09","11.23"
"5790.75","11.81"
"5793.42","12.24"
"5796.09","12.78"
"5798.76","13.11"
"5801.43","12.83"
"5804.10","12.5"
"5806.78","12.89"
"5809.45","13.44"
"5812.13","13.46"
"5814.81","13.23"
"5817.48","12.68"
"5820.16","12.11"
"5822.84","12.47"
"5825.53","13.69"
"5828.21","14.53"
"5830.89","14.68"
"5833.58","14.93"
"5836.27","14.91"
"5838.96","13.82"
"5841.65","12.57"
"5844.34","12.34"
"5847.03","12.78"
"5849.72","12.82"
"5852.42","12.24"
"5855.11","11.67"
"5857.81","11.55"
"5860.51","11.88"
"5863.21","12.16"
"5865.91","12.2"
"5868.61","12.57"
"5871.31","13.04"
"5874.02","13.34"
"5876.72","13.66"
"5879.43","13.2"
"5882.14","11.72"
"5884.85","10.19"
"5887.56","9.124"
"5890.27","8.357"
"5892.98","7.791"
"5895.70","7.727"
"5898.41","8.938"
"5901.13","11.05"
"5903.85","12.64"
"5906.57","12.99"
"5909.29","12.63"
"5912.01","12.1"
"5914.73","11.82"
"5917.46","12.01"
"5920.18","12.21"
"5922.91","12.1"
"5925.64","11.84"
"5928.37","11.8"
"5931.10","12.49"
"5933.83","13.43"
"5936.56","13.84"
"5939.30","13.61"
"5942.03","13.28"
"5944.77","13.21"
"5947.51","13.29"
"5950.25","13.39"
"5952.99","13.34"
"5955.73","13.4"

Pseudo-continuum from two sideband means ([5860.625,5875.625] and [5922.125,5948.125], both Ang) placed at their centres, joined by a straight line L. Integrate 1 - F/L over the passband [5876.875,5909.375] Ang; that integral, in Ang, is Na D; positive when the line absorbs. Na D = 5.52 Ang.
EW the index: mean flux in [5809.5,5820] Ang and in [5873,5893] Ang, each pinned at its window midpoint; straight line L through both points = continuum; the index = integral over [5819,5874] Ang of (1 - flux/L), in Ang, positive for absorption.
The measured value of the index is -3.71 Ang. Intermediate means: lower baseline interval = 13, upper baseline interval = 11.1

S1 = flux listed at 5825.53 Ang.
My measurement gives 13.69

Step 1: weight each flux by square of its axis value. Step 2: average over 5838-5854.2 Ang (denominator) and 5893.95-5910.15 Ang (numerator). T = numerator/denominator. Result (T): 0.9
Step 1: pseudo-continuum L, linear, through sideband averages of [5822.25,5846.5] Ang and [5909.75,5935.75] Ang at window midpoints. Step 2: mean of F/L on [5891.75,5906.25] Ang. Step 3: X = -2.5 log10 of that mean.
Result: 0.27 mag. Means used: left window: 13.8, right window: 12.3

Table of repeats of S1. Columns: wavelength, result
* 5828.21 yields 14.53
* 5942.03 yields 13.28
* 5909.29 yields 12.63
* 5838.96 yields 13.82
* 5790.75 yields 11.81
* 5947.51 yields 13.29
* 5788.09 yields 11.23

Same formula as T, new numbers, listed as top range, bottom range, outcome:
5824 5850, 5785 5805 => 1.14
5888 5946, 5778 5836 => 0.95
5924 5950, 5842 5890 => 1.10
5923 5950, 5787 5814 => 1.07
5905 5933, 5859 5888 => 1.02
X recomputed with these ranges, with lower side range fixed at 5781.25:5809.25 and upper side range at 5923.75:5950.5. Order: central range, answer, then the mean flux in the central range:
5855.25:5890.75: 0.07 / 11.8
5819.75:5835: -0.12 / 13.8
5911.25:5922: 0.07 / 12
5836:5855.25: -0.03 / 12.9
